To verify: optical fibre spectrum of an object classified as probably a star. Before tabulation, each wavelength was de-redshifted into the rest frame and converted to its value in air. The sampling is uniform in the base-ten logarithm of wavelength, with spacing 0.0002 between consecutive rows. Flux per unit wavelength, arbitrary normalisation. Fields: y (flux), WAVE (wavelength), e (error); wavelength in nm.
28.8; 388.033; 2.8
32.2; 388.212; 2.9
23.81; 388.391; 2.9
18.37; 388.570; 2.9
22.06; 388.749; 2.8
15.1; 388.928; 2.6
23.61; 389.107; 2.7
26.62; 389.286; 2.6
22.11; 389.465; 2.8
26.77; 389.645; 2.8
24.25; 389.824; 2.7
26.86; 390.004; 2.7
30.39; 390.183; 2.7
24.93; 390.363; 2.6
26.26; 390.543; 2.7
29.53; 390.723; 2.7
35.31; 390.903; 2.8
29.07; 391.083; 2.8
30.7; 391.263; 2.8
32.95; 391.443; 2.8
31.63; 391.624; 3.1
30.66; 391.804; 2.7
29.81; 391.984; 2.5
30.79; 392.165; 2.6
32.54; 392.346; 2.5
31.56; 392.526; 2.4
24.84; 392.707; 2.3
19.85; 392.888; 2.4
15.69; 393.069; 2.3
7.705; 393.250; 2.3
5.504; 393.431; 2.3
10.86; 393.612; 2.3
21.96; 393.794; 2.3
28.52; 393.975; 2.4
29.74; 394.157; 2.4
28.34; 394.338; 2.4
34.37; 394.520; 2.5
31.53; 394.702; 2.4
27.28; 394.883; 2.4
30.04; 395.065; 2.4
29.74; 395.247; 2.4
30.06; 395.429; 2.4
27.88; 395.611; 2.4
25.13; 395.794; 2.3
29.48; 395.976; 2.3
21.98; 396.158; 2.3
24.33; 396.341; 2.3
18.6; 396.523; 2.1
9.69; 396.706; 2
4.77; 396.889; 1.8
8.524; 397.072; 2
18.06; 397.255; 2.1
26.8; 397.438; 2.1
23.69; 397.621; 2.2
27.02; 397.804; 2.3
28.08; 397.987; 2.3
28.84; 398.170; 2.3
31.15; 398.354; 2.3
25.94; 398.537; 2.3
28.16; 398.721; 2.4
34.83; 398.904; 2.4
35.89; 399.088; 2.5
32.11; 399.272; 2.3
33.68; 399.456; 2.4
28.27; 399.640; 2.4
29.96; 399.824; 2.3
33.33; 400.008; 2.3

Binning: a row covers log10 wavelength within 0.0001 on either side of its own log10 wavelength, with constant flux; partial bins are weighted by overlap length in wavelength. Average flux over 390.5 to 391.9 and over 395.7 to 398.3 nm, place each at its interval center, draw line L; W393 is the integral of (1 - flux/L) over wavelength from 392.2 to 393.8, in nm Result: 0.512 nm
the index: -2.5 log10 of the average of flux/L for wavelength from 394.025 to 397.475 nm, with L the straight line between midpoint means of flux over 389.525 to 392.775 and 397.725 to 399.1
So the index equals 0.23 mag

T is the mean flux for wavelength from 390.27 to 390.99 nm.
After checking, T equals 29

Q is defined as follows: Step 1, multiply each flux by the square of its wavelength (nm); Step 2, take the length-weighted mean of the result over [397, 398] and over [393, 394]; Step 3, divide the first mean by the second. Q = 1.6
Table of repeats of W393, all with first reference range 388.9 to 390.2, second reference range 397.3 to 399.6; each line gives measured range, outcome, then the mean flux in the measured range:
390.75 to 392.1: -0.30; 31.3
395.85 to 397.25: 0.56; 17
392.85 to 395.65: 0.37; 23.7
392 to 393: -0.06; 27.8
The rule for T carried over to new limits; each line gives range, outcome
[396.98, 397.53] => 17.8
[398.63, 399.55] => 32.9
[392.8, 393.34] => 14.4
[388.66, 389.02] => 18.6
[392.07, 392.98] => 27.9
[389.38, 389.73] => 24.4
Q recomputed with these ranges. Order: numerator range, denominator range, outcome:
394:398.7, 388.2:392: 0.96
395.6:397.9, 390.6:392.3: 0.67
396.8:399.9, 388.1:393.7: 1.09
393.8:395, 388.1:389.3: 1.32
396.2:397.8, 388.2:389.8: 0.79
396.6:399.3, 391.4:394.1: 1.05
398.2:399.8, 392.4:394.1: 1.68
